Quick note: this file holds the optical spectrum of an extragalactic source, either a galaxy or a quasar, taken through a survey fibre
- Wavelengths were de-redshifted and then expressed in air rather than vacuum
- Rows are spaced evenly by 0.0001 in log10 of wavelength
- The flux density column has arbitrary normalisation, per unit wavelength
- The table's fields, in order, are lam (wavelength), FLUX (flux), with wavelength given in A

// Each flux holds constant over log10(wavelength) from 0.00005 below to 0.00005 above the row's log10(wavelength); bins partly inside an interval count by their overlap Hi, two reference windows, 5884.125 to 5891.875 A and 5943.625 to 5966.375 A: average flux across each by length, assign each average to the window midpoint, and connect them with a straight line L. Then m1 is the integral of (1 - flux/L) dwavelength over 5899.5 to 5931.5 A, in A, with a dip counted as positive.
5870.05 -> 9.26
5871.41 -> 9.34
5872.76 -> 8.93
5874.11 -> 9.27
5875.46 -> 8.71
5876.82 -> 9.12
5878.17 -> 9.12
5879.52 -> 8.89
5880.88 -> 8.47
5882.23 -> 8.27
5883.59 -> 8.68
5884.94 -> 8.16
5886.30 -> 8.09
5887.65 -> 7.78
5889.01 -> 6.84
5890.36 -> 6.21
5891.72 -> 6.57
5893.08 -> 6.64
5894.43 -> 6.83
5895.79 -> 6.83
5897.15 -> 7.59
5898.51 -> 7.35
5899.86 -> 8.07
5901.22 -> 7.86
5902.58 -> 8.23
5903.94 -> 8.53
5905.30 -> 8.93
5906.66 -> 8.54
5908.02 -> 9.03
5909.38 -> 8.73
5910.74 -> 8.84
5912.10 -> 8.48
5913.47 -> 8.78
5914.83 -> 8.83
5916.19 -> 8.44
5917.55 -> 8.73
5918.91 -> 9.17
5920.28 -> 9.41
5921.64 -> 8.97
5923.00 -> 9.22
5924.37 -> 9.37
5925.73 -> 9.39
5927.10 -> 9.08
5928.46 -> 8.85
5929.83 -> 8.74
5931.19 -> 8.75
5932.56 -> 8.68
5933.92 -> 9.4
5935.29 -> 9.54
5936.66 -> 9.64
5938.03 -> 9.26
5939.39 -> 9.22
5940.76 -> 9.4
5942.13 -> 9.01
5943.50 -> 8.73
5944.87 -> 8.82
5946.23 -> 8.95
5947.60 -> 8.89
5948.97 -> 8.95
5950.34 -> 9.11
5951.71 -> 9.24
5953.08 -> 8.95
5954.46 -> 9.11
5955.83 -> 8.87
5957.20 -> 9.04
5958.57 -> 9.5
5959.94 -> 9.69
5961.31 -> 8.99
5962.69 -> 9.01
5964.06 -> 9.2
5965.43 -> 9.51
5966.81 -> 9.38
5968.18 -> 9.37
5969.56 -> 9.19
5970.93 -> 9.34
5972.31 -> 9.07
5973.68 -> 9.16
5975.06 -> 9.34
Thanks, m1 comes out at -2.9 A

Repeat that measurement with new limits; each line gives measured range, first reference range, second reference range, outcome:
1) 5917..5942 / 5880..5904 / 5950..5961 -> -1.8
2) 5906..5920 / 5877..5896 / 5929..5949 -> -0.6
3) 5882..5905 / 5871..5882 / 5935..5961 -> 3.6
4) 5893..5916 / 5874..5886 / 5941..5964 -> 1.7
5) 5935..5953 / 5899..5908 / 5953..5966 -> -0.3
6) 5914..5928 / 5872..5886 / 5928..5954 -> -0.1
